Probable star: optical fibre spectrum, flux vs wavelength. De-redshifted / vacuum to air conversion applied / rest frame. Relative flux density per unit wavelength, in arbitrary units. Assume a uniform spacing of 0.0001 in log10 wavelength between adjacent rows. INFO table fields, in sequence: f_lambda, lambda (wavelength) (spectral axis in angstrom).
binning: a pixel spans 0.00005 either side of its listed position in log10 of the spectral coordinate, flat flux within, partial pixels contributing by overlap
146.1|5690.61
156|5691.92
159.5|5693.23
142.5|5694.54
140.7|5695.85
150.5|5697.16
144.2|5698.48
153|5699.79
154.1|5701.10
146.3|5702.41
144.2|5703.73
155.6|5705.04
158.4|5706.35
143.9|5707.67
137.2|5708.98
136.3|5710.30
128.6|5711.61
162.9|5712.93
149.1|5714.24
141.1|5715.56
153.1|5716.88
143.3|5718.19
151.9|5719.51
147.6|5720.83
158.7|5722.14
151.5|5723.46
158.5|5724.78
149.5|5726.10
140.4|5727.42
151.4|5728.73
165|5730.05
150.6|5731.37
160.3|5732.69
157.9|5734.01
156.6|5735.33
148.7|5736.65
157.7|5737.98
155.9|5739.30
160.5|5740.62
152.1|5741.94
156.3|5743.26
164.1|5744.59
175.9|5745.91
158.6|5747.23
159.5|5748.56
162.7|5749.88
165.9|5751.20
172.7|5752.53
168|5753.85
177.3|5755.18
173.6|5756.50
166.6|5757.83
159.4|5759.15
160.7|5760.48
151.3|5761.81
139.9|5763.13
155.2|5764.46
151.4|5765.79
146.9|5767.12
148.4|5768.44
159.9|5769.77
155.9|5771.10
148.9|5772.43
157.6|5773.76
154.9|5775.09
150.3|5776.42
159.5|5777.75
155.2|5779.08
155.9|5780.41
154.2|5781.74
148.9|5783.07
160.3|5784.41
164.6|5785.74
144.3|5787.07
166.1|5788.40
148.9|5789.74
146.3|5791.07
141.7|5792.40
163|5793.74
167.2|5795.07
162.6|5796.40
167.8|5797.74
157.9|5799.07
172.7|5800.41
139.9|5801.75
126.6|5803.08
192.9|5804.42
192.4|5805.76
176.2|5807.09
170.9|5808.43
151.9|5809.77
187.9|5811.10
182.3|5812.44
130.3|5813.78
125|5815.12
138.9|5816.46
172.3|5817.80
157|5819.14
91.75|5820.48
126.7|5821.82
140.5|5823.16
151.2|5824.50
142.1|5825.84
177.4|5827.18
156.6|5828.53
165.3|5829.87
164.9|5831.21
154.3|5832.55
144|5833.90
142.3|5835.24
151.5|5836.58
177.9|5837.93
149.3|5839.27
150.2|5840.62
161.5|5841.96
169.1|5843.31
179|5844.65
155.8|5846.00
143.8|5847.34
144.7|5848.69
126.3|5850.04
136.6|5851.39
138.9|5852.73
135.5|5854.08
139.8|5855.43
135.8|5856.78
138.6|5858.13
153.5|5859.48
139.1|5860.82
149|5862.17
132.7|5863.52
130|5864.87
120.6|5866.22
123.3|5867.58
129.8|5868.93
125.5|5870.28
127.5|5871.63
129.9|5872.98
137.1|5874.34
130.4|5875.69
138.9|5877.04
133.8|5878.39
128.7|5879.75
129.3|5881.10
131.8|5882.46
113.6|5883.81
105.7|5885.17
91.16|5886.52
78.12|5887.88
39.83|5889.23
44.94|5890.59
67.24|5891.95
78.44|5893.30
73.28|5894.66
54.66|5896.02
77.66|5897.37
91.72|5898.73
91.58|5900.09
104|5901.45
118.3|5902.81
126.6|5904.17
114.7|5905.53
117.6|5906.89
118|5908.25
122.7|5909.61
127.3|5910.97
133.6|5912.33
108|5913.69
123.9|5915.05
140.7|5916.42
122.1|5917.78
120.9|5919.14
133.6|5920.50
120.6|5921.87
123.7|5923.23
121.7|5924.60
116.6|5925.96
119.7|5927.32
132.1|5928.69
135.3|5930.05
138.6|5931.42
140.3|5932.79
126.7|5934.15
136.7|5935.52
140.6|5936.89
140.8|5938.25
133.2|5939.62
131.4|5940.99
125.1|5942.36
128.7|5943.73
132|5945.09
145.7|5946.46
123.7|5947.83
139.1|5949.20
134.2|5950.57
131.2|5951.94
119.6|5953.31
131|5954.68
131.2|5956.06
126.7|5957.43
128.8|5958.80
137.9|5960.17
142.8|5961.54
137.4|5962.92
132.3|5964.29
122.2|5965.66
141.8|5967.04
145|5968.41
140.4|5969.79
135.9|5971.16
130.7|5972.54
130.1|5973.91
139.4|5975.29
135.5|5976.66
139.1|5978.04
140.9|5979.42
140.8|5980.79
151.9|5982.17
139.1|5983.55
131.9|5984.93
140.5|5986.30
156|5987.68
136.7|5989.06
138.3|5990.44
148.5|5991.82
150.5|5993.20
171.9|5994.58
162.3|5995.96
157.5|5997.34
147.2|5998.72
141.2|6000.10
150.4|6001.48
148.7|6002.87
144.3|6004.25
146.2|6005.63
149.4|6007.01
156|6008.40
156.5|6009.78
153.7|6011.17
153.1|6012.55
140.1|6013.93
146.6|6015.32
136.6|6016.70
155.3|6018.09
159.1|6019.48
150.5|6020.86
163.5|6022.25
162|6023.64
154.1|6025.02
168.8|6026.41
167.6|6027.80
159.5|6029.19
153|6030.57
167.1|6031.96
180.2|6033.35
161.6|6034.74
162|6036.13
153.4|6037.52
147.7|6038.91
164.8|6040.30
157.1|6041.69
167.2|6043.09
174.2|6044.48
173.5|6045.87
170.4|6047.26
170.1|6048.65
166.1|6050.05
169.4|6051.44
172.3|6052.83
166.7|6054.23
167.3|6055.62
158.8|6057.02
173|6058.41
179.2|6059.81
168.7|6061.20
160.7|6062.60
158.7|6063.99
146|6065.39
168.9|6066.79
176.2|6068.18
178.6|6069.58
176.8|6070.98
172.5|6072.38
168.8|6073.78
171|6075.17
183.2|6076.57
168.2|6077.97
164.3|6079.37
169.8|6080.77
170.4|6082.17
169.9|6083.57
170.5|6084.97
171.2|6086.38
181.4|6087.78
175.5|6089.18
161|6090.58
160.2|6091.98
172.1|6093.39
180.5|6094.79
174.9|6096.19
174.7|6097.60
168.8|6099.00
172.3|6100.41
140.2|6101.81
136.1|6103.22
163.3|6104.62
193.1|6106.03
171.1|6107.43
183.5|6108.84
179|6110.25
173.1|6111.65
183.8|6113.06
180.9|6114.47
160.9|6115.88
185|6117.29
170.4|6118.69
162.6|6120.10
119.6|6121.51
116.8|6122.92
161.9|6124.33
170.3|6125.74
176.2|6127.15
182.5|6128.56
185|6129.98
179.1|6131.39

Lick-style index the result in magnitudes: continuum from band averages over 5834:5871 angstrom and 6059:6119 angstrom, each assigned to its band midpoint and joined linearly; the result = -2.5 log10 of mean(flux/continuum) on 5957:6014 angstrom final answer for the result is 0.11 mag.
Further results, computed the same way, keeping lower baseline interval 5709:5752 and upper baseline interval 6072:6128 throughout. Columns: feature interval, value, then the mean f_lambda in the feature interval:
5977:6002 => 0.12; 147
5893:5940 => 0.34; 118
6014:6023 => 0.10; 151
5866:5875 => 0.24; 128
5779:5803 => 0.00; 156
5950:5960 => 0.25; 129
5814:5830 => 0.10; 144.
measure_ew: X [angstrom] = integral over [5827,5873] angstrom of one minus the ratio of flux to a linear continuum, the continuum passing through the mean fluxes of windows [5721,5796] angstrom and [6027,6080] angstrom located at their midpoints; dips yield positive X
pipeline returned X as 4.2 angstrom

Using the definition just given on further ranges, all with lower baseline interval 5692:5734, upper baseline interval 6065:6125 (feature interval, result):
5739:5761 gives -1.9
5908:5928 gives 4.5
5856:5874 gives 2.7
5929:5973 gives 7.4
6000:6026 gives 2.0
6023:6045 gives 0.4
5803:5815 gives -1.1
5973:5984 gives 1.6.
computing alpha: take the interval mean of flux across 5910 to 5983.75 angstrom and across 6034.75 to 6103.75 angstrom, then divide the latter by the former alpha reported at 1.3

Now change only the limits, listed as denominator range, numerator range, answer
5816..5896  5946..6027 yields 1.09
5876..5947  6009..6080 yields 1.42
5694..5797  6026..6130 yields 1.09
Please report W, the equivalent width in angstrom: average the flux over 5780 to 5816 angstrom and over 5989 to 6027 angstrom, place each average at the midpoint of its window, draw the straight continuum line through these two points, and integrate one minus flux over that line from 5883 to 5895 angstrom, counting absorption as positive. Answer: 6.0 angstrom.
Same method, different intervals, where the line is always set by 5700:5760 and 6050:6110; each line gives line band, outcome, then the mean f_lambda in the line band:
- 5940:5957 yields 3.4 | 131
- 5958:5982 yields 4.1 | 137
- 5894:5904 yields 4.5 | 89.3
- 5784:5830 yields 0.7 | 156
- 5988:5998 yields 0.8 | 152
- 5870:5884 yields 2.7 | 130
